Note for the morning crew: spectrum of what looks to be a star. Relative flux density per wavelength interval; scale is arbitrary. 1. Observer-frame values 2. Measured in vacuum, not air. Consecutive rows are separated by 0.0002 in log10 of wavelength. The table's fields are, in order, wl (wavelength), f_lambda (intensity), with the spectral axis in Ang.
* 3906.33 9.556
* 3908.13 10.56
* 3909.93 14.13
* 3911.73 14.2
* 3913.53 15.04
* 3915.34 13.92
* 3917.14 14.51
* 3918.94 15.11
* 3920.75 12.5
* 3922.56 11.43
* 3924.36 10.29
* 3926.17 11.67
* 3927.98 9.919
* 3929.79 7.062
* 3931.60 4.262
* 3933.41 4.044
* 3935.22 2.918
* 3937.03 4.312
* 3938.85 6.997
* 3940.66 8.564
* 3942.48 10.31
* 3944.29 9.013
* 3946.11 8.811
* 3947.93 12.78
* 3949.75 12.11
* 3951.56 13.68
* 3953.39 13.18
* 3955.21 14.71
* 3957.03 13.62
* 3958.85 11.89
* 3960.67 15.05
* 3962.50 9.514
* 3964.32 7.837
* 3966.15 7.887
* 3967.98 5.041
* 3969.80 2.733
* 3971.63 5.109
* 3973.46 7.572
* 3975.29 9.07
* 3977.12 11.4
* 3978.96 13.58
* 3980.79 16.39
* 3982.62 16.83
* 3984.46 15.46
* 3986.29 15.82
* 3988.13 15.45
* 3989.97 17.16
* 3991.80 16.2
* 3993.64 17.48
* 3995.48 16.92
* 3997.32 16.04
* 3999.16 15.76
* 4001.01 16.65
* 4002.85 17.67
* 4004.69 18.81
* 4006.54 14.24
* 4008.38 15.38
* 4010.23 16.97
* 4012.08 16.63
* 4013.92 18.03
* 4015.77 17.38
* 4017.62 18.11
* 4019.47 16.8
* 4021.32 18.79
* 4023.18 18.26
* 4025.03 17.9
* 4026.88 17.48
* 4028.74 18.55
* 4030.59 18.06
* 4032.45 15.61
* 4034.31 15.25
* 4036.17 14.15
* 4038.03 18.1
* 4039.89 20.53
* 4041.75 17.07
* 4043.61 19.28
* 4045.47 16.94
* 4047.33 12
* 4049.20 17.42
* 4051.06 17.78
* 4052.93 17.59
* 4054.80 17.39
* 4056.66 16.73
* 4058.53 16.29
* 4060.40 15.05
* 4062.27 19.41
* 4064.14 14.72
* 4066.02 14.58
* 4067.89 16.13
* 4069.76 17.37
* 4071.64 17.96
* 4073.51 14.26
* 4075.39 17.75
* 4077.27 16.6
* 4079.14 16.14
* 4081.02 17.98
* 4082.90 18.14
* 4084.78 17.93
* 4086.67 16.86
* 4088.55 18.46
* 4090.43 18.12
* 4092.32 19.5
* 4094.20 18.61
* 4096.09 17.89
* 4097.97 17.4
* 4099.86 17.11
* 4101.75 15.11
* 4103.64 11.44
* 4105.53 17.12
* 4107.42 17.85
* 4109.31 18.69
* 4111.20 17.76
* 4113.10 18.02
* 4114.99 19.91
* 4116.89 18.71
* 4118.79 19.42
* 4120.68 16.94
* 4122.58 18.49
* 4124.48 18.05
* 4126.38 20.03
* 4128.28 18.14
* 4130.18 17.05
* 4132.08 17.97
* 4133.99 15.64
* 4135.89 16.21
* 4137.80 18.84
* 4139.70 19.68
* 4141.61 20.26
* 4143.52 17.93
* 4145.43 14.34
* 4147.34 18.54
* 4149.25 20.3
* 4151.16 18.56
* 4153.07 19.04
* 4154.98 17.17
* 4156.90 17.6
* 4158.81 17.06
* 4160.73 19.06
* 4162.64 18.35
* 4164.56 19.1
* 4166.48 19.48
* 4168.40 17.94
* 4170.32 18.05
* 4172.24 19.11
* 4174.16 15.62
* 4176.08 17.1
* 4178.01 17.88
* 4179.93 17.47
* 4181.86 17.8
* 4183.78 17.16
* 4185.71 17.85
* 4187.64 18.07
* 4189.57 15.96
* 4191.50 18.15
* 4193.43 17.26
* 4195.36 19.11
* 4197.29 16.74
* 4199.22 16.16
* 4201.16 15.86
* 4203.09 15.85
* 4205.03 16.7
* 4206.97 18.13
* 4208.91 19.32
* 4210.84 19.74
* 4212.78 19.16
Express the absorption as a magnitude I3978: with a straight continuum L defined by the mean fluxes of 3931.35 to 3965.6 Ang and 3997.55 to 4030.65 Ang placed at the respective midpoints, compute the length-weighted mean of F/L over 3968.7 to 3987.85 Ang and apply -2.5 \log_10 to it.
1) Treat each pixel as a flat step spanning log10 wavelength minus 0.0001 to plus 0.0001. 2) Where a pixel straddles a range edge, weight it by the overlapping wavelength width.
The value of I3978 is 0.17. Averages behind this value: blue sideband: 9.76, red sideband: 17.3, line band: 11.5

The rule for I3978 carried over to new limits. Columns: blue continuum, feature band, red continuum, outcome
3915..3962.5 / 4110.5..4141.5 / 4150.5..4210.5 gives -0.137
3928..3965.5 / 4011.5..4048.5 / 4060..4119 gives -0.227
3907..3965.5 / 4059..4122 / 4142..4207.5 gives -0.135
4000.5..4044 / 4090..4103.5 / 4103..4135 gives 0.024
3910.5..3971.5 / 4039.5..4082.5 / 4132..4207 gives -0.191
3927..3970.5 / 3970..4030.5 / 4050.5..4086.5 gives -0.245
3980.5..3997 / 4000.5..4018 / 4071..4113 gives -0.026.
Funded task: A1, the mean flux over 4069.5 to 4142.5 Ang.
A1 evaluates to 17.7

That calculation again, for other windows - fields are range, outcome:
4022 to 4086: 17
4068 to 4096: 17.5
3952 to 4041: 14.7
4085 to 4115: 17.4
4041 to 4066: 16.7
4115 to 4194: 18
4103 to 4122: 17.7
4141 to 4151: 18.2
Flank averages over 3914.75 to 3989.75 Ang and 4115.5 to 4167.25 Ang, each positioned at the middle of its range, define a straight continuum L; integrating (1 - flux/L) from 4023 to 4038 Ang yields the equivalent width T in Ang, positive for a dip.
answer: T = -3.5 Ang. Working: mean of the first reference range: 10.6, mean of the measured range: 16.9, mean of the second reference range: 18.2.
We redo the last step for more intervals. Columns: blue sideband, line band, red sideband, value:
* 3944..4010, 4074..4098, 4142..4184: -2.71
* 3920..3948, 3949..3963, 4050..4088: -4.96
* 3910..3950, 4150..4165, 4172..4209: -1.72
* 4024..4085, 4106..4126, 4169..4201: -1.45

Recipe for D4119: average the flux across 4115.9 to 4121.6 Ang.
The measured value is 18.4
